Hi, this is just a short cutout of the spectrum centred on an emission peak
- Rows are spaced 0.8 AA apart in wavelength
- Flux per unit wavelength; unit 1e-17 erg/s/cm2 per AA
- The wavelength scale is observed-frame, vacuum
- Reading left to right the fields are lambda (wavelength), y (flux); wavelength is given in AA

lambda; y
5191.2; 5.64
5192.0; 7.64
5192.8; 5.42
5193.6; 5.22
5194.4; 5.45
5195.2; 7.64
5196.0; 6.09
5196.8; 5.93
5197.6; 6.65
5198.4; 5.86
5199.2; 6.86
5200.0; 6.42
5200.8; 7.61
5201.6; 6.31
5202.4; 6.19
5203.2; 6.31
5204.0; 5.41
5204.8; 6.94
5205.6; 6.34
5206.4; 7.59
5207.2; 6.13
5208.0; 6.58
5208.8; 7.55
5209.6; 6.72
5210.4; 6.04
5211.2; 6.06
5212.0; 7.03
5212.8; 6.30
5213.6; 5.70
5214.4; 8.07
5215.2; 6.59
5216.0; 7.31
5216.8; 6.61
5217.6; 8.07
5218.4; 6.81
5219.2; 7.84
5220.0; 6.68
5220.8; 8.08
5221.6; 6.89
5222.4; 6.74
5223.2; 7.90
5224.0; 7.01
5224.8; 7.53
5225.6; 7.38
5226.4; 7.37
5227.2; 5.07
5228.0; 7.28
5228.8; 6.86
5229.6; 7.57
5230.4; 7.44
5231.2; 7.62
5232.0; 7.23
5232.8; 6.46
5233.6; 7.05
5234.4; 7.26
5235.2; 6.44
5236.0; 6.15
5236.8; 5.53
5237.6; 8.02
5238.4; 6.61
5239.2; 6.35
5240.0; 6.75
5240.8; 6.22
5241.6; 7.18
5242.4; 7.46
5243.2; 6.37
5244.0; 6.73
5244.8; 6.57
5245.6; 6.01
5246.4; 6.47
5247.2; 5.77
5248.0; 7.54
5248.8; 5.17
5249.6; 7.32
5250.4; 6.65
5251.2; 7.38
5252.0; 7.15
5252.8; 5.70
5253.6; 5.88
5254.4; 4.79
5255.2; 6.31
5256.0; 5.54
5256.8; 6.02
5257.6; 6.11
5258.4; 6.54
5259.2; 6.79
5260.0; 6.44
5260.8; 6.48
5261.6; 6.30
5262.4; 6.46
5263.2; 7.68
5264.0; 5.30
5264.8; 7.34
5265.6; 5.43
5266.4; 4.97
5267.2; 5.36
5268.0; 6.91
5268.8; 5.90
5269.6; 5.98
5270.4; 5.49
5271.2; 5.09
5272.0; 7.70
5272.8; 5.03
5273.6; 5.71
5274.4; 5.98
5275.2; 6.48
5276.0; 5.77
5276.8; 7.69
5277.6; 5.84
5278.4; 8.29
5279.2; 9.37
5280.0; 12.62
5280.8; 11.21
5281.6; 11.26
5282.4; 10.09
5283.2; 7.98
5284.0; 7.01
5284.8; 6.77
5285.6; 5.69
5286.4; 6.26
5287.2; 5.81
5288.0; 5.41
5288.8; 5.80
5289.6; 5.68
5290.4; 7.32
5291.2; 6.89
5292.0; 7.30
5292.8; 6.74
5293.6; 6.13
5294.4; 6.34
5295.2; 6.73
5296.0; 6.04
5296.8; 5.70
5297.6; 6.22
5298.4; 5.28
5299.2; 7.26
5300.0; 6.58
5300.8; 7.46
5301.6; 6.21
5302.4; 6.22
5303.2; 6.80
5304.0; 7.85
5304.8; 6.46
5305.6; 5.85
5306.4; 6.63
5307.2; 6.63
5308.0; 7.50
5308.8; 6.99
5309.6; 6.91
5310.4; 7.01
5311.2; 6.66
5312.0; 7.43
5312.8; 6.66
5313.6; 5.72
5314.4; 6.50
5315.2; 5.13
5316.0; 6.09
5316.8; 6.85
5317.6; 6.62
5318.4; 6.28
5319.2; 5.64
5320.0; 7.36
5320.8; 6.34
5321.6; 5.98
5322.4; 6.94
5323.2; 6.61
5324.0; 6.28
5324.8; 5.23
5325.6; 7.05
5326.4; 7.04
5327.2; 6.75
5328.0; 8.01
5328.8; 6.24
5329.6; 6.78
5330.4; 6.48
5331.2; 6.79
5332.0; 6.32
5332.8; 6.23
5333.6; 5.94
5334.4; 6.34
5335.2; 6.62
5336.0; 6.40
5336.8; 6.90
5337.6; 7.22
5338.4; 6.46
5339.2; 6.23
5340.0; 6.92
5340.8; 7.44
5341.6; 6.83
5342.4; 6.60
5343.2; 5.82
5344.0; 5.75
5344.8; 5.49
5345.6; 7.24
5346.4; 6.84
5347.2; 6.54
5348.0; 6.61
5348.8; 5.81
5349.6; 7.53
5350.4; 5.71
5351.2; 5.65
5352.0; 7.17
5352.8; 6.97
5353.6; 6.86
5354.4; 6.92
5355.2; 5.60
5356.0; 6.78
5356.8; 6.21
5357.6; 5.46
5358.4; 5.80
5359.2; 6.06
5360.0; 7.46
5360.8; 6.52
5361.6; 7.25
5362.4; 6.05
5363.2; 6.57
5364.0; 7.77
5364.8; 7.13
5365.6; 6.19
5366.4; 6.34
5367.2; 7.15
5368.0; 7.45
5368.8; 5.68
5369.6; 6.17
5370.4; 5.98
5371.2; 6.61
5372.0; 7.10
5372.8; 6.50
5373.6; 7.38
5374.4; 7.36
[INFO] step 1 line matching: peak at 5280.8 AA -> [O III] 5007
